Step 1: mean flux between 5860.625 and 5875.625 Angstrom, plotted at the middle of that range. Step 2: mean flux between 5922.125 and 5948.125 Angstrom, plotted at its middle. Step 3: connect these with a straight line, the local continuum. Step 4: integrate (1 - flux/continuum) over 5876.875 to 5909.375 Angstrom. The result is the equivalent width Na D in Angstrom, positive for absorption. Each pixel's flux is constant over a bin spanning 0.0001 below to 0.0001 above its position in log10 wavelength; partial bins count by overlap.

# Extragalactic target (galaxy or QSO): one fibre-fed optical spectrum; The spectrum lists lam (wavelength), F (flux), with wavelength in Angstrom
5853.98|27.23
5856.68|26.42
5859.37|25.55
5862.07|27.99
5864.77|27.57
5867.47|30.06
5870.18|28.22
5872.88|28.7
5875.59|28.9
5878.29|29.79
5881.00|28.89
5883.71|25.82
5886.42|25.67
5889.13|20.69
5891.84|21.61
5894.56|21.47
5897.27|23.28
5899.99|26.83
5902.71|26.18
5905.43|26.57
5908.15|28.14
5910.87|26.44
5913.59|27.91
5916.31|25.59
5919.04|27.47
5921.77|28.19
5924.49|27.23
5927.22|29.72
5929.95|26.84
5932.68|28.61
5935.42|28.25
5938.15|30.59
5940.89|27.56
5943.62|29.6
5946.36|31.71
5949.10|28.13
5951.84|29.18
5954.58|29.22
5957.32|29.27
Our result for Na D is 3.7 Angstrom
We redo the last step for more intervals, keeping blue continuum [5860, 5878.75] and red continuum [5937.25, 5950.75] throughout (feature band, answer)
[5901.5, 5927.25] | 1.7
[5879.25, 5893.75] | 2.1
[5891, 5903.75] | 2.2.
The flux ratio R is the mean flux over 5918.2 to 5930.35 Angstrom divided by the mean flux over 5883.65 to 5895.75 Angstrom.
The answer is 1.23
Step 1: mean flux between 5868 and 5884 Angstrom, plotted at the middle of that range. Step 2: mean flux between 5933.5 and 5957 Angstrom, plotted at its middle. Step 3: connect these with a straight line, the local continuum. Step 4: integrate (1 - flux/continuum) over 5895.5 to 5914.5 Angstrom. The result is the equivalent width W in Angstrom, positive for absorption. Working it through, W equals 1.7 Angstrom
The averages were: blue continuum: 28.6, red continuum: 29.3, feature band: 26.3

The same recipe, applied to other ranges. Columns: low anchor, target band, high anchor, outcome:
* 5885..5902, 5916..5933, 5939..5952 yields -0.53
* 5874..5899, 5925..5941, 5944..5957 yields -0.14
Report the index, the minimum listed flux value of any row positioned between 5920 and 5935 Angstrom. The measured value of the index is 26.84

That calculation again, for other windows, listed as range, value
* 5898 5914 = 26.18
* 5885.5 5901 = 20.69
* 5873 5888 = 25.67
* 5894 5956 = 21.47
